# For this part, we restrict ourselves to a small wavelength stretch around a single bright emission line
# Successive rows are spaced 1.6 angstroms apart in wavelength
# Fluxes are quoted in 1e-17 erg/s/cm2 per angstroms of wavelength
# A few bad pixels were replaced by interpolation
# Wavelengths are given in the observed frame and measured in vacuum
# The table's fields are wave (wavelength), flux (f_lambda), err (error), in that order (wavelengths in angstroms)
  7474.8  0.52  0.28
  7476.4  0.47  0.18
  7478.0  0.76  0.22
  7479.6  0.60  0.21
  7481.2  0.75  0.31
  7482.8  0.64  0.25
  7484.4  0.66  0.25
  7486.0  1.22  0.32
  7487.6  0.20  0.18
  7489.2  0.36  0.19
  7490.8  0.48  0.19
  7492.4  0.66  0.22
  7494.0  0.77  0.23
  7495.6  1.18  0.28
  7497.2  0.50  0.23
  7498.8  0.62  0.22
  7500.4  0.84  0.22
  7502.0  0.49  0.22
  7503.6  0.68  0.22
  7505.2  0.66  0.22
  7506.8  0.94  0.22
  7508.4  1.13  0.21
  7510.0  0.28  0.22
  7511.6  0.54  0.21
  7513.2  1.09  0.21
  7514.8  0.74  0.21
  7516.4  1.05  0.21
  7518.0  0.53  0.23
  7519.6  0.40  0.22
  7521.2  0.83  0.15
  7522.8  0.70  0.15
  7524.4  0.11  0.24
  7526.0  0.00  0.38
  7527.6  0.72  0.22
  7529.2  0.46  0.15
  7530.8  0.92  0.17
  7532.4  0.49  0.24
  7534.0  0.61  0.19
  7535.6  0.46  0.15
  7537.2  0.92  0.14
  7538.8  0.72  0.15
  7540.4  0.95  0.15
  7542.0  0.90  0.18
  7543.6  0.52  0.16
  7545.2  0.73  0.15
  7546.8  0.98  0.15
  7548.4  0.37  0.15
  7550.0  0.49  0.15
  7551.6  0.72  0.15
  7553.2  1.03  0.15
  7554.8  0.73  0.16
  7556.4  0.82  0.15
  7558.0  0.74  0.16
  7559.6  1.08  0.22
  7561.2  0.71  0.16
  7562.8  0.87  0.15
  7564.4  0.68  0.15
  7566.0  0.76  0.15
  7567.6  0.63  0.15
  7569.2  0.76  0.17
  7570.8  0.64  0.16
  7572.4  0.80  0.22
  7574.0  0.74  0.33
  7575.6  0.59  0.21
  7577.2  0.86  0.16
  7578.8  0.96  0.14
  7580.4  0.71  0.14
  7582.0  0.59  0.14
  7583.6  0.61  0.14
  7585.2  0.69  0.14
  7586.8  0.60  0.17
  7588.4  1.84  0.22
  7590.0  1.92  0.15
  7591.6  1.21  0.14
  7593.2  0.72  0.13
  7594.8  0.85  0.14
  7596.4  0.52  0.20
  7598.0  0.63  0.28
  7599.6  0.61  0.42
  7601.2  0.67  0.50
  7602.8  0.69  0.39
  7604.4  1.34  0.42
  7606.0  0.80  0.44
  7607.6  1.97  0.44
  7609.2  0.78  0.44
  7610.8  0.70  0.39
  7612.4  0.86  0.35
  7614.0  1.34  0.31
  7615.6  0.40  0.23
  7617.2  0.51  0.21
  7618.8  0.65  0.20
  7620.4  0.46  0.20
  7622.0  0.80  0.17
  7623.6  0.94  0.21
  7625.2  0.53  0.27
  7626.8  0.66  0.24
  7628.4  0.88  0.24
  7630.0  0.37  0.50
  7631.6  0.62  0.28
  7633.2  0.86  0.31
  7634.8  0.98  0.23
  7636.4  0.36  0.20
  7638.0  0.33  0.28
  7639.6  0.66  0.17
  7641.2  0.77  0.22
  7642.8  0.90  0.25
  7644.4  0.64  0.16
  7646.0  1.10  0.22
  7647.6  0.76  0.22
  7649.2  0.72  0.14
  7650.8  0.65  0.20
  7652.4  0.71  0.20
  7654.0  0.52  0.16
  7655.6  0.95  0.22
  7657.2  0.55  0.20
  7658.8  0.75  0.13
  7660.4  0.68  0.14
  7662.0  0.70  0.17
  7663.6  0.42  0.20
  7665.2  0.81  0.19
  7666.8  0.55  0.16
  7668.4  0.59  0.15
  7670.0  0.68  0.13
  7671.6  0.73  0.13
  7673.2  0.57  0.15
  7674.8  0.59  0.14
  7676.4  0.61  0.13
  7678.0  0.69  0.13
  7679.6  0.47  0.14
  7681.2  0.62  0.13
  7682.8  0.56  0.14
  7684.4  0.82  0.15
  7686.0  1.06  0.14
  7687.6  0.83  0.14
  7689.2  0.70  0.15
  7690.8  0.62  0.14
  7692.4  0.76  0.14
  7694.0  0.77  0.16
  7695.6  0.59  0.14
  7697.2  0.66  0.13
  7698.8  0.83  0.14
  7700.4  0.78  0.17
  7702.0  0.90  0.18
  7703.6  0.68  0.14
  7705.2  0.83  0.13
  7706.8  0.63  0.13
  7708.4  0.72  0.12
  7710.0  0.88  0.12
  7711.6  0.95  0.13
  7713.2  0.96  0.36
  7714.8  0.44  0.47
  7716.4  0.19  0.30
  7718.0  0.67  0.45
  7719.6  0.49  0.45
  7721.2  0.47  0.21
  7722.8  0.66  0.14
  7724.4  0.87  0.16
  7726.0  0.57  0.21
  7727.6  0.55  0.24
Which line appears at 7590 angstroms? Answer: [S II]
